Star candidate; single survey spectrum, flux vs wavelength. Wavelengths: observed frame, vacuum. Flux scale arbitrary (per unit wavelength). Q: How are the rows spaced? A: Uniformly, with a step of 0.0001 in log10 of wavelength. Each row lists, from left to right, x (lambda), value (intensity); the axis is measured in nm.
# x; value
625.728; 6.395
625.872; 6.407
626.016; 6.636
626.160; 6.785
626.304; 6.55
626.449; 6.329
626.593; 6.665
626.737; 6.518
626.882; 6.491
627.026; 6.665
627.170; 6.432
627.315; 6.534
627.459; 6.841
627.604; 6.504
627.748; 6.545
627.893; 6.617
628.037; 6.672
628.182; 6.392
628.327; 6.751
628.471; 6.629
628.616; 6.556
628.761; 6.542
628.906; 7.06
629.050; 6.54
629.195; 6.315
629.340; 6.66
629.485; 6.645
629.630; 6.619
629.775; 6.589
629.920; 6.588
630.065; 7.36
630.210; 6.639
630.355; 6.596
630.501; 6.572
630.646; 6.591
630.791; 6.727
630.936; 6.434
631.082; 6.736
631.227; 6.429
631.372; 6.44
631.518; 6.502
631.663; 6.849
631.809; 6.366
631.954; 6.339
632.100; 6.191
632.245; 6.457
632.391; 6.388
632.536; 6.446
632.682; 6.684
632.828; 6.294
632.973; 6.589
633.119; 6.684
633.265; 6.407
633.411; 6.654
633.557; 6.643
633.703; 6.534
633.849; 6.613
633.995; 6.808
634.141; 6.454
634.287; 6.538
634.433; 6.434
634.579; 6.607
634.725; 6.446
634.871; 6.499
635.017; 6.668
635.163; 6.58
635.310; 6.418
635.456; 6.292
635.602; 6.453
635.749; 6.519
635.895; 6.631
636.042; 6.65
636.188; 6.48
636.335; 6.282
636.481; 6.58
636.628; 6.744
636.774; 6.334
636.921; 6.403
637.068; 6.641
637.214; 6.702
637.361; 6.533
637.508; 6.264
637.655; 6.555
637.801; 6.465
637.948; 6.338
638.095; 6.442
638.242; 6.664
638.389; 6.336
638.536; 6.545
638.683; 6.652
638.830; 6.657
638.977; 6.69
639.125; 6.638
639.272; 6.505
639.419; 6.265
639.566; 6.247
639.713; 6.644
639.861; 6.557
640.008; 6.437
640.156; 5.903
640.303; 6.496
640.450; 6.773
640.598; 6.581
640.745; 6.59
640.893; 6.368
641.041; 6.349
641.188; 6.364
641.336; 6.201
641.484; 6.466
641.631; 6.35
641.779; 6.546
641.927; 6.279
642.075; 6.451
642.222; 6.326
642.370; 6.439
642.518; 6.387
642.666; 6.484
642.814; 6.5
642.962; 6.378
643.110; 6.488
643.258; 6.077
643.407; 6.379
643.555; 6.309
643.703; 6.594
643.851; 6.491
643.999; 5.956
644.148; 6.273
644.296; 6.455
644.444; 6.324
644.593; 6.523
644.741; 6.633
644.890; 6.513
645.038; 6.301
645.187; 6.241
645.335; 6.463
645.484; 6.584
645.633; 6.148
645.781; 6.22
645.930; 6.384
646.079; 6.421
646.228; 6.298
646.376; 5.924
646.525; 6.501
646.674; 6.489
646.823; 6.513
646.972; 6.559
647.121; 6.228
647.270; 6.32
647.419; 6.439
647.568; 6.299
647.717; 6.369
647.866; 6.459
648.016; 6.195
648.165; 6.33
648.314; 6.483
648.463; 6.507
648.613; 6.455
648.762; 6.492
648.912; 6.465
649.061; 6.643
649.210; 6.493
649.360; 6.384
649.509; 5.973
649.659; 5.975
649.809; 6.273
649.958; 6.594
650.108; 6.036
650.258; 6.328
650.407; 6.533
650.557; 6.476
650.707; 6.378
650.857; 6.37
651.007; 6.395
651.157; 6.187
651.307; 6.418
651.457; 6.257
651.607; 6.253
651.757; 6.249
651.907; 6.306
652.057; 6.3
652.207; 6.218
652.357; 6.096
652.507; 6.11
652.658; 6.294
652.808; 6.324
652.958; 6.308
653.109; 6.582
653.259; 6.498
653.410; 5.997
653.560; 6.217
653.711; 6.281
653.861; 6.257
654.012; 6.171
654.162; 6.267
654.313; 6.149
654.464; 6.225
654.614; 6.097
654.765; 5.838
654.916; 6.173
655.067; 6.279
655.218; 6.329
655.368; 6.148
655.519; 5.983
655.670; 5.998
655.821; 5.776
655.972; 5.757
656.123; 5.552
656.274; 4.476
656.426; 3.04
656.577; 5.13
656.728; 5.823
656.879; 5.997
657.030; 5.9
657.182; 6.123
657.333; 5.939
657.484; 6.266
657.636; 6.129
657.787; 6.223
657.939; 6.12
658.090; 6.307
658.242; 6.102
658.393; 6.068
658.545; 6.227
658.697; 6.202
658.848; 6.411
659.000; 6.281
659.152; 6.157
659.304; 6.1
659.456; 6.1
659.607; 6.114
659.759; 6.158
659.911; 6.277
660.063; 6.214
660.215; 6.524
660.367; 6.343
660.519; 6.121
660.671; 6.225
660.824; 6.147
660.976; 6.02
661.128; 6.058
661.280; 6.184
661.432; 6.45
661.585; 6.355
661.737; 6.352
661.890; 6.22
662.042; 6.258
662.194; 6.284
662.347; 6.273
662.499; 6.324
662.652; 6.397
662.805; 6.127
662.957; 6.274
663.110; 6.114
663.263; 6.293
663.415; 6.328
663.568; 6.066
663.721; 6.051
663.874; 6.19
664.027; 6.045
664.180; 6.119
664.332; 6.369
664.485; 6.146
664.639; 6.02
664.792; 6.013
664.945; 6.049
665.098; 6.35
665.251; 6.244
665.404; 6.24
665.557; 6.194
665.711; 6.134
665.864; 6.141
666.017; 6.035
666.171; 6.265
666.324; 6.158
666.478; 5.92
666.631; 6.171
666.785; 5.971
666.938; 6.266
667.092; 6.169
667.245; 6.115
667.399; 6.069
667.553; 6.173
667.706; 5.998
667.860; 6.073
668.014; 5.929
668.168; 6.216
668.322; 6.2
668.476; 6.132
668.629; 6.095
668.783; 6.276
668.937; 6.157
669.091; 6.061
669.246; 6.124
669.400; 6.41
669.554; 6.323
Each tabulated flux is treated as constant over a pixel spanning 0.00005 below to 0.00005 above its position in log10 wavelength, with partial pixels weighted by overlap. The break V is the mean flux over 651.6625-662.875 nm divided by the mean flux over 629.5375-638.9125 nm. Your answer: 0.93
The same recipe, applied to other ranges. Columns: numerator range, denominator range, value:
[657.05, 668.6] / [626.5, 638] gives 0.94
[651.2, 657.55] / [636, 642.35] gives 0.93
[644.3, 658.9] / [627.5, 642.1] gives 0.95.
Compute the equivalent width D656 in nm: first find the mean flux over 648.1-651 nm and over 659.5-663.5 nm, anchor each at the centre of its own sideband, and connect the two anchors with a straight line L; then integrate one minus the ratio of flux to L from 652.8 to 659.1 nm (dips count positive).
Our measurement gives 0.312 nm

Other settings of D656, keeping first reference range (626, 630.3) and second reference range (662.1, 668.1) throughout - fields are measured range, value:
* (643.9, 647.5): 0.02 nm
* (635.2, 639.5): 0.00 nm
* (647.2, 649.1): -0.01 nm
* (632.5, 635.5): 0.00 nm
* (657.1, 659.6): 0.03 nm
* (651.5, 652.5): 0.01 nm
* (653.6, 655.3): 0.03 nm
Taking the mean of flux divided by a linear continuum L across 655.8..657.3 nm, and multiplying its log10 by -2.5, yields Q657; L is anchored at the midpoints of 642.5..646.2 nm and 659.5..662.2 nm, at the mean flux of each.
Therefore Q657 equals 0.17 mag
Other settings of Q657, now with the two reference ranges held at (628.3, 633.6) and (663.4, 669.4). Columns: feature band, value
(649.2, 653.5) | 0.01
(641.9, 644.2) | 0.01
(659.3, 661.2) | 0.00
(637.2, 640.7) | 0.00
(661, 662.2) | -0.01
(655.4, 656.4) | 0.15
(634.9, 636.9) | 0.00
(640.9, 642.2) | 0.01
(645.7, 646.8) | 0.01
